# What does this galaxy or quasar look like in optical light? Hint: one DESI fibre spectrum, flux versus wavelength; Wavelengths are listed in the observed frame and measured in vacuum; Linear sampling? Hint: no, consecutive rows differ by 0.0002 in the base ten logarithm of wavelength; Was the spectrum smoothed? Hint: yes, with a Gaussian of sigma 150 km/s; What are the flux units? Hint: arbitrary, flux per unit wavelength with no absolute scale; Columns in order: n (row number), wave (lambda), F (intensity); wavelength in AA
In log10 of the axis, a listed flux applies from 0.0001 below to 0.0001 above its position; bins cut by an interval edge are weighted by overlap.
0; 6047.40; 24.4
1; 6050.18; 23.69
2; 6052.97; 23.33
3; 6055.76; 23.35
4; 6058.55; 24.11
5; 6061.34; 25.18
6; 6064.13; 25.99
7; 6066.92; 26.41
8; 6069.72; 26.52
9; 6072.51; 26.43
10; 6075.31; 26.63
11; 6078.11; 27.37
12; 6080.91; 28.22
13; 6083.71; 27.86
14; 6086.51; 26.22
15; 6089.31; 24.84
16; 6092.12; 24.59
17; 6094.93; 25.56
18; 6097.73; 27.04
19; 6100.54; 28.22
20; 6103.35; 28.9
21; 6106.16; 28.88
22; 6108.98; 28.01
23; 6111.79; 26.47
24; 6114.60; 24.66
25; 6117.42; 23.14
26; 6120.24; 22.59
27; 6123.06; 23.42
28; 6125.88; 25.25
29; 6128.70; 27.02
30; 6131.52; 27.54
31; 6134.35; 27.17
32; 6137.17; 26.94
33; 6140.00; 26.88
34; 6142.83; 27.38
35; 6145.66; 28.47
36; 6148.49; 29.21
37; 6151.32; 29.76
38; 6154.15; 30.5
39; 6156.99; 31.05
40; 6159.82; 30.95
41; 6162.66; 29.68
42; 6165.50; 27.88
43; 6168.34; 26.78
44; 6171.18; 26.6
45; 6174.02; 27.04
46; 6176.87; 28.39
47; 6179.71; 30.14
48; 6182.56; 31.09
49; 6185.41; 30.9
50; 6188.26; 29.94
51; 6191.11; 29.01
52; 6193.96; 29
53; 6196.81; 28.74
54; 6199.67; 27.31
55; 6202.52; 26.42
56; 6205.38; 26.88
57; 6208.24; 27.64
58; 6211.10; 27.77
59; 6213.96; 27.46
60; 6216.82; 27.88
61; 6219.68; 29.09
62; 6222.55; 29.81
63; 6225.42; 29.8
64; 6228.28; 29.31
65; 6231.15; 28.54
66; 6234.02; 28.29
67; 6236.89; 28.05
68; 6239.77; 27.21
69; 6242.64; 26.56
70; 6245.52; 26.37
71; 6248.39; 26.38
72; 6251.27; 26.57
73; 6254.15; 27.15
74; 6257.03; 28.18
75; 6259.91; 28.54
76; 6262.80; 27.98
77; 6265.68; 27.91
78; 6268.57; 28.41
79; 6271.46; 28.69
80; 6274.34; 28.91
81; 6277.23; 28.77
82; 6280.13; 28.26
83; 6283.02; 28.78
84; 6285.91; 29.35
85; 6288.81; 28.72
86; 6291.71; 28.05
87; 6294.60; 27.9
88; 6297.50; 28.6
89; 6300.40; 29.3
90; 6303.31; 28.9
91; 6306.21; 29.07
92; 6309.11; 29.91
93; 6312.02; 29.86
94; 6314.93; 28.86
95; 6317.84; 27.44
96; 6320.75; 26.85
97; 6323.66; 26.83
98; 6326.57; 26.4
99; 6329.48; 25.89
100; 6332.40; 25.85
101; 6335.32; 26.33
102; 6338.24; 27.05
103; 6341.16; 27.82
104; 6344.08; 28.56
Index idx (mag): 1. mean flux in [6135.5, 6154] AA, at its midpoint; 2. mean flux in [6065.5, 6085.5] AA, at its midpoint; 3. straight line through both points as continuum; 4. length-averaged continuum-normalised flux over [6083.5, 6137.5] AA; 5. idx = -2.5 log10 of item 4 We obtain 0.06 mag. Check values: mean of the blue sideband 27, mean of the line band 26.2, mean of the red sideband 28.3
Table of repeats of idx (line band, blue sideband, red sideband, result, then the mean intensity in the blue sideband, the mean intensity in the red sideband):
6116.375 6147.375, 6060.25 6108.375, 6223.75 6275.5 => 0.04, 26.8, 27.9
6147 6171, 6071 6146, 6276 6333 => -0.09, 26.5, 28.2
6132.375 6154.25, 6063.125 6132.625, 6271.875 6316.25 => -0.05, 26.3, 28.9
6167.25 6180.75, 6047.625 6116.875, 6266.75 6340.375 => -0.03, 26.1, 28.1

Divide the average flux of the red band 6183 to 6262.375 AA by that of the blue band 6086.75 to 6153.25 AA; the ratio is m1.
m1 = 1.06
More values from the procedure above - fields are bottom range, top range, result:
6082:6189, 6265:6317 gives 1.05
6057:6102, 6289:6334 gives 1.06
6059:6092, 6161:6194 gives 1.09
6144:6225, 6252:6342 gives 0.98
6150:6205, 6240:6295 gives 0.97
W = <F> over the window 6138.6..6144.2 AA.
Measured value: 27.1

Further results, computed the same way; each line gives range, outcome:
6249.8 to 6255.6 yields 26.9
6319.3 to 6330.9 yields 26.5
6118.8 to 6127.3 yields 23.8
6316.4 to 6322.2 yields 27.1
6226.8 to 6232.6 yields 29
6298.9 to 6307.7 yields 29.1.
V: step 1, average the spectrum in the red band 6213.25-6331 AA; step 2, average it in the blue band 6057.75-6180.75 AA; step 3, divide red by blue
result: 1.0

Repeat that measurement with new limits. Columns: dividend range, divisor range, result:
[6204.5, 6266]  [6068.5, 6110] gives 1.03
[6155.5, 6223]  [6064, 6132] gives 1.09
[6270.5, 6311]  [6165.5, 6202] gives 1.01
